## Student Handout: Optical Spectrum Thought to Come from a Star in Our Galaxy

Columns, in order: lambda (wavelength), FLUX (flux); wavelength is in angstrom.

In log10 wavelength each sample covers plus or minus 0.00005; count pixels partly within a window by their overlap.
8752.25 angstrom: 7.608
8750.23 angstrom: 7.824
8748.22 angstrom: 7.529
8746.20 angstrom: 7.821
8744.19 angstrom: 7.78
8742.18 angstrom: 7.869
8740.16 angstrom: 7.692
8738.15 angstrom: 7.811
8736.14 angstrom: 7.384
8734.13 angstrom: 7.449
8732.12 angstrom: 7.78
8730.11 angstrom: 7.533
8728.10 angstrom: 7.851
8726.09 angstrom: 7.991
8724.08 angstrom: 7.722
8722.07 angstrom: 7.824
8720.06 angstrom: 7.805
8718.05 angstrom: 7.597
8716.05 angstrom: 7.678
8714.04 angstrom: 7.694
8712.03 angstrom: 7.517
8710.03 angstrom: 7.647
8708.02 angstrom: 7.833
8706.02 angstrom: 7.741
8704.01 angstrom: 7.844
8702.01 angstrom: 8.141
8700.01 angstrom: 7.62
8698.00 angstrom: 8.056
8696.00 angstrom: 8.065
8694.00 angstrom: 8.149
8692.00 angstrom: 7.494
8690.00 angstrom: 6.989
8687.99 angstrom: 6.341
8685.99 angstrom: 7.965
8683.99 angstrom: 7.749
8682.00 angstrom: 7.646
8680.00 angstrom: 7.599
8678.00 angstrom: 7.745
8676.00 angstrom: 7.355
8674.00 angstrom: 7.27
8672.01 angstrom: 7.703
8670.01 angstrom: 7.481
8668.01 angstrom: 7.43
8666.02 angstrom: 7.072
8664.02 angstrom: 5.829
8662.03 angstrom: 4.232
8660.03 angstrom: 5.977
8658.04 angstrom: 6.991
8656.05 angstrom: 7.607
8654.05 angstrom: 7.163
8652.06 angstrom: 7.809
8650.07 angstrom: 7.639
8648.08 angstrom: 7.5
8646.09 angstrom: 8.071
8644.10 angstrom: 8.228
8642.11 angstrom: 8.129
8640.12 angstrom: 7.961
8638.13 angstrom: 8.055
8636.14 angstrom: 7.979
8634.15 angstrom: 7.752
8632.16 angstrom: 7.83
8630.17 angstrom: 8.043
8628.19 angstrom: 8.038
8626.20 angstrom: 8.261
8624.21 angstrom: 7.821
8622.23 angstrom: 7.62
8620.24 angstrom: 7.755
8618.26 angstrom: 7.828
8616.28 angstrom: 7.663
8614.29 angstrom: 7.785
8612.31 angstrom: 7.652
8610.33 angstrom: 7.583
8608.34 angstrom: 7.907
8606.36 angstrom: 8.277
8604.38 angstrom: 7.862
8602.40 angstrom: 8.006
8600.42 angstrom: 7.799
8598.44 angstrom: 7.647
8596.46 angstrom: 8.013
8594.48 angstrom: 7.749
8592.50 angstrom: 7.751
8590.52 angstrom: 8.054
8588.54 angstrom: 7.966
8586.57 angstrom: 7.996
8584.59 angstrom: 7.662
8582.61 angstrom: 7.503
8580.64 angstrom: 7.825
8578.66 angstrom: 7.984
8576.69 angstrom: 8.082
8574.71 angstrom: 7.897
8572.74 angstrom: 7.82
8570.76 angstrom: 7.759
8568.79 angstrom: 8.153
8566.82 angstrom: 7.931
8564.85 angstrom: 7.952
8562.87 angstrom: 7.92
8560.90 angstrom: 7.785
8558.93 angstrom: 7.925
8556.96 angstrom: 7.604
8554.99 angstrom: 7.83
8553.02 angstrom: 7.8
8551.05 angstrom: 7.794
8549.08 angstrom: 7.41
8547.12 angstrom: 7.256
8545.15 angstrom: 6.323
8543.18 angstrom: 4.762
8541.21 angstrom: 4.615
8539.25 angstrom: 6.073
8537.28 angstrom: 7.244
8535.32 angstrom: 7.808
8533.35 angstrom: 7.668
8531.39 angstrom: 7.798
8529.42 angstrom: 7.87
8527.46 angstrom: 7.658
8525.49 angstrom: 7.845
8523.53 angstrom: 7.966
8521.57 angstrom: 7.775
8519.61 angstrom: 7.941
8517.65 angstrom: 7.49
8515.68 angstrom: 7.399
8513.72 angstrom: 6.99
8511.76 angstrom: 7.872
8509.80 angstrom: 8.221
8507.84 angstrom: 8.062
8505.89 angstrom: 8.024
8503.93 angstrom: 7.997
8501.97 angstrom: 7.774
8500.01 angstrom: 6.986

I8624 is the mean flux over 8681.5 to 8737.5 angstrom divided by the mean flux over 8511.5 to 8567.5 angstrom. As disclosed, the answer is 1.04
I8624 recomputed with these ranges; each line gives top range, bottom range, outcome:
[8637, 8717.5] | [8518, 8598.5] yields 0.99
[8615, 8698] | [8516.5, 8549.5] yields 1.05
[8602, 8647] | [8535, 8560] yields 1.14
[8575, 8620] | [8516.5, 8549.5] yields 1.10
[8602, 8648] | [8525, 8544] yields 1.14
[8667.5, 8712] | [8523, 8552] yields 1.08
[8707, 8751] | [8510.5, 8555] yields 1.06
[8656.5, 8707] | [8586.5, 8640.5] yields 0.93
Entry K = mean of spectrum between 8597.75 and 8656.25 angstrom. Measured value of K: 7.85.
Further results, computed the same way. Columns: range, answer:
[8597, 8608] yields 7.92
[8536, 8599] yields 7.5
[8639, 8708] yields 7.44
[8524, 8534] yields 7.78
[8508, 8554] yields 7.3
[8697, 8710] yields 7.85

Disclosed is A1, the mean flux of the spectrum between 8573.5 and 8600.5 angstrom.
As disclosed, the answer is 7.85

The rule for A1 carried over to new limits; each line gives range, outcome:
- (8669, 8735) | 7.66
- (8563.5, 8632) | 7.87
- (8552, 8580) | 7.89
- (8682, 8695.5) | 7.49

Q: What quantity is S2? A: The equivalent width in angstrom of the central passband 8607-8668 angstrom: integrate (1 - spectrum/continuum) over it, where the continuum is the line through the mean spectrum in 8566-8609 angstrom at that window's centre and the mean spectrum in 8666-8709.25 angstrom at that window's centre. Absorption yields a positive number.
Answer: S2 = 1.8 angstrom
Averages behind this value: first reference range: 7.89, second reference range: 7.62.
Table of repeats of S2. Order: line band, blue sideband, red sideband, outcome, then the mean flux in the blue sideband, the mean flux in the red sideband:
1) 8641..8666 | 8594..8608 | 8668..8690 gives 1.68 angstrom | 7.92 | 7.46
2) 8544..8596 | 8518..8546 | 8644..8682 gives -4.54 angstrom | 7.11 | 7.18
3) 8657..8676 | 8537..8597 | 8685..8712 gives 2.32 angstrom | 7.5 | 7.68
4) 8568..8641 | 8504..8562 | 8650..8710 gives -4.82 angstrom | 7.42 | 7.35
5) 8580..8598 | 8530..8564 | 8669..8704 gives -1.30 angstrom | 7.16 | 7.62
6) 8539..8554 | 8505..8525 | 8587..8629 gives 2.46 angstrom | 7.78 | 7.86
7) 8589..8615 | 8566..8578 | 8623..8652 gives 0.29 angstrom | 7.94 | 7.94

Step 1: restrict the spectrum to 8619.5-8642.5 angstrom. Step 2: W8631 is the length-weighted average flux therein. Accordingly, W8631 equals 7.93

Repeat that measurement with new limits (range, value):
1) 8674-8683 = 7.55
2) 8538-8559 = 6.81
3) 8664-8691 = 7.35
